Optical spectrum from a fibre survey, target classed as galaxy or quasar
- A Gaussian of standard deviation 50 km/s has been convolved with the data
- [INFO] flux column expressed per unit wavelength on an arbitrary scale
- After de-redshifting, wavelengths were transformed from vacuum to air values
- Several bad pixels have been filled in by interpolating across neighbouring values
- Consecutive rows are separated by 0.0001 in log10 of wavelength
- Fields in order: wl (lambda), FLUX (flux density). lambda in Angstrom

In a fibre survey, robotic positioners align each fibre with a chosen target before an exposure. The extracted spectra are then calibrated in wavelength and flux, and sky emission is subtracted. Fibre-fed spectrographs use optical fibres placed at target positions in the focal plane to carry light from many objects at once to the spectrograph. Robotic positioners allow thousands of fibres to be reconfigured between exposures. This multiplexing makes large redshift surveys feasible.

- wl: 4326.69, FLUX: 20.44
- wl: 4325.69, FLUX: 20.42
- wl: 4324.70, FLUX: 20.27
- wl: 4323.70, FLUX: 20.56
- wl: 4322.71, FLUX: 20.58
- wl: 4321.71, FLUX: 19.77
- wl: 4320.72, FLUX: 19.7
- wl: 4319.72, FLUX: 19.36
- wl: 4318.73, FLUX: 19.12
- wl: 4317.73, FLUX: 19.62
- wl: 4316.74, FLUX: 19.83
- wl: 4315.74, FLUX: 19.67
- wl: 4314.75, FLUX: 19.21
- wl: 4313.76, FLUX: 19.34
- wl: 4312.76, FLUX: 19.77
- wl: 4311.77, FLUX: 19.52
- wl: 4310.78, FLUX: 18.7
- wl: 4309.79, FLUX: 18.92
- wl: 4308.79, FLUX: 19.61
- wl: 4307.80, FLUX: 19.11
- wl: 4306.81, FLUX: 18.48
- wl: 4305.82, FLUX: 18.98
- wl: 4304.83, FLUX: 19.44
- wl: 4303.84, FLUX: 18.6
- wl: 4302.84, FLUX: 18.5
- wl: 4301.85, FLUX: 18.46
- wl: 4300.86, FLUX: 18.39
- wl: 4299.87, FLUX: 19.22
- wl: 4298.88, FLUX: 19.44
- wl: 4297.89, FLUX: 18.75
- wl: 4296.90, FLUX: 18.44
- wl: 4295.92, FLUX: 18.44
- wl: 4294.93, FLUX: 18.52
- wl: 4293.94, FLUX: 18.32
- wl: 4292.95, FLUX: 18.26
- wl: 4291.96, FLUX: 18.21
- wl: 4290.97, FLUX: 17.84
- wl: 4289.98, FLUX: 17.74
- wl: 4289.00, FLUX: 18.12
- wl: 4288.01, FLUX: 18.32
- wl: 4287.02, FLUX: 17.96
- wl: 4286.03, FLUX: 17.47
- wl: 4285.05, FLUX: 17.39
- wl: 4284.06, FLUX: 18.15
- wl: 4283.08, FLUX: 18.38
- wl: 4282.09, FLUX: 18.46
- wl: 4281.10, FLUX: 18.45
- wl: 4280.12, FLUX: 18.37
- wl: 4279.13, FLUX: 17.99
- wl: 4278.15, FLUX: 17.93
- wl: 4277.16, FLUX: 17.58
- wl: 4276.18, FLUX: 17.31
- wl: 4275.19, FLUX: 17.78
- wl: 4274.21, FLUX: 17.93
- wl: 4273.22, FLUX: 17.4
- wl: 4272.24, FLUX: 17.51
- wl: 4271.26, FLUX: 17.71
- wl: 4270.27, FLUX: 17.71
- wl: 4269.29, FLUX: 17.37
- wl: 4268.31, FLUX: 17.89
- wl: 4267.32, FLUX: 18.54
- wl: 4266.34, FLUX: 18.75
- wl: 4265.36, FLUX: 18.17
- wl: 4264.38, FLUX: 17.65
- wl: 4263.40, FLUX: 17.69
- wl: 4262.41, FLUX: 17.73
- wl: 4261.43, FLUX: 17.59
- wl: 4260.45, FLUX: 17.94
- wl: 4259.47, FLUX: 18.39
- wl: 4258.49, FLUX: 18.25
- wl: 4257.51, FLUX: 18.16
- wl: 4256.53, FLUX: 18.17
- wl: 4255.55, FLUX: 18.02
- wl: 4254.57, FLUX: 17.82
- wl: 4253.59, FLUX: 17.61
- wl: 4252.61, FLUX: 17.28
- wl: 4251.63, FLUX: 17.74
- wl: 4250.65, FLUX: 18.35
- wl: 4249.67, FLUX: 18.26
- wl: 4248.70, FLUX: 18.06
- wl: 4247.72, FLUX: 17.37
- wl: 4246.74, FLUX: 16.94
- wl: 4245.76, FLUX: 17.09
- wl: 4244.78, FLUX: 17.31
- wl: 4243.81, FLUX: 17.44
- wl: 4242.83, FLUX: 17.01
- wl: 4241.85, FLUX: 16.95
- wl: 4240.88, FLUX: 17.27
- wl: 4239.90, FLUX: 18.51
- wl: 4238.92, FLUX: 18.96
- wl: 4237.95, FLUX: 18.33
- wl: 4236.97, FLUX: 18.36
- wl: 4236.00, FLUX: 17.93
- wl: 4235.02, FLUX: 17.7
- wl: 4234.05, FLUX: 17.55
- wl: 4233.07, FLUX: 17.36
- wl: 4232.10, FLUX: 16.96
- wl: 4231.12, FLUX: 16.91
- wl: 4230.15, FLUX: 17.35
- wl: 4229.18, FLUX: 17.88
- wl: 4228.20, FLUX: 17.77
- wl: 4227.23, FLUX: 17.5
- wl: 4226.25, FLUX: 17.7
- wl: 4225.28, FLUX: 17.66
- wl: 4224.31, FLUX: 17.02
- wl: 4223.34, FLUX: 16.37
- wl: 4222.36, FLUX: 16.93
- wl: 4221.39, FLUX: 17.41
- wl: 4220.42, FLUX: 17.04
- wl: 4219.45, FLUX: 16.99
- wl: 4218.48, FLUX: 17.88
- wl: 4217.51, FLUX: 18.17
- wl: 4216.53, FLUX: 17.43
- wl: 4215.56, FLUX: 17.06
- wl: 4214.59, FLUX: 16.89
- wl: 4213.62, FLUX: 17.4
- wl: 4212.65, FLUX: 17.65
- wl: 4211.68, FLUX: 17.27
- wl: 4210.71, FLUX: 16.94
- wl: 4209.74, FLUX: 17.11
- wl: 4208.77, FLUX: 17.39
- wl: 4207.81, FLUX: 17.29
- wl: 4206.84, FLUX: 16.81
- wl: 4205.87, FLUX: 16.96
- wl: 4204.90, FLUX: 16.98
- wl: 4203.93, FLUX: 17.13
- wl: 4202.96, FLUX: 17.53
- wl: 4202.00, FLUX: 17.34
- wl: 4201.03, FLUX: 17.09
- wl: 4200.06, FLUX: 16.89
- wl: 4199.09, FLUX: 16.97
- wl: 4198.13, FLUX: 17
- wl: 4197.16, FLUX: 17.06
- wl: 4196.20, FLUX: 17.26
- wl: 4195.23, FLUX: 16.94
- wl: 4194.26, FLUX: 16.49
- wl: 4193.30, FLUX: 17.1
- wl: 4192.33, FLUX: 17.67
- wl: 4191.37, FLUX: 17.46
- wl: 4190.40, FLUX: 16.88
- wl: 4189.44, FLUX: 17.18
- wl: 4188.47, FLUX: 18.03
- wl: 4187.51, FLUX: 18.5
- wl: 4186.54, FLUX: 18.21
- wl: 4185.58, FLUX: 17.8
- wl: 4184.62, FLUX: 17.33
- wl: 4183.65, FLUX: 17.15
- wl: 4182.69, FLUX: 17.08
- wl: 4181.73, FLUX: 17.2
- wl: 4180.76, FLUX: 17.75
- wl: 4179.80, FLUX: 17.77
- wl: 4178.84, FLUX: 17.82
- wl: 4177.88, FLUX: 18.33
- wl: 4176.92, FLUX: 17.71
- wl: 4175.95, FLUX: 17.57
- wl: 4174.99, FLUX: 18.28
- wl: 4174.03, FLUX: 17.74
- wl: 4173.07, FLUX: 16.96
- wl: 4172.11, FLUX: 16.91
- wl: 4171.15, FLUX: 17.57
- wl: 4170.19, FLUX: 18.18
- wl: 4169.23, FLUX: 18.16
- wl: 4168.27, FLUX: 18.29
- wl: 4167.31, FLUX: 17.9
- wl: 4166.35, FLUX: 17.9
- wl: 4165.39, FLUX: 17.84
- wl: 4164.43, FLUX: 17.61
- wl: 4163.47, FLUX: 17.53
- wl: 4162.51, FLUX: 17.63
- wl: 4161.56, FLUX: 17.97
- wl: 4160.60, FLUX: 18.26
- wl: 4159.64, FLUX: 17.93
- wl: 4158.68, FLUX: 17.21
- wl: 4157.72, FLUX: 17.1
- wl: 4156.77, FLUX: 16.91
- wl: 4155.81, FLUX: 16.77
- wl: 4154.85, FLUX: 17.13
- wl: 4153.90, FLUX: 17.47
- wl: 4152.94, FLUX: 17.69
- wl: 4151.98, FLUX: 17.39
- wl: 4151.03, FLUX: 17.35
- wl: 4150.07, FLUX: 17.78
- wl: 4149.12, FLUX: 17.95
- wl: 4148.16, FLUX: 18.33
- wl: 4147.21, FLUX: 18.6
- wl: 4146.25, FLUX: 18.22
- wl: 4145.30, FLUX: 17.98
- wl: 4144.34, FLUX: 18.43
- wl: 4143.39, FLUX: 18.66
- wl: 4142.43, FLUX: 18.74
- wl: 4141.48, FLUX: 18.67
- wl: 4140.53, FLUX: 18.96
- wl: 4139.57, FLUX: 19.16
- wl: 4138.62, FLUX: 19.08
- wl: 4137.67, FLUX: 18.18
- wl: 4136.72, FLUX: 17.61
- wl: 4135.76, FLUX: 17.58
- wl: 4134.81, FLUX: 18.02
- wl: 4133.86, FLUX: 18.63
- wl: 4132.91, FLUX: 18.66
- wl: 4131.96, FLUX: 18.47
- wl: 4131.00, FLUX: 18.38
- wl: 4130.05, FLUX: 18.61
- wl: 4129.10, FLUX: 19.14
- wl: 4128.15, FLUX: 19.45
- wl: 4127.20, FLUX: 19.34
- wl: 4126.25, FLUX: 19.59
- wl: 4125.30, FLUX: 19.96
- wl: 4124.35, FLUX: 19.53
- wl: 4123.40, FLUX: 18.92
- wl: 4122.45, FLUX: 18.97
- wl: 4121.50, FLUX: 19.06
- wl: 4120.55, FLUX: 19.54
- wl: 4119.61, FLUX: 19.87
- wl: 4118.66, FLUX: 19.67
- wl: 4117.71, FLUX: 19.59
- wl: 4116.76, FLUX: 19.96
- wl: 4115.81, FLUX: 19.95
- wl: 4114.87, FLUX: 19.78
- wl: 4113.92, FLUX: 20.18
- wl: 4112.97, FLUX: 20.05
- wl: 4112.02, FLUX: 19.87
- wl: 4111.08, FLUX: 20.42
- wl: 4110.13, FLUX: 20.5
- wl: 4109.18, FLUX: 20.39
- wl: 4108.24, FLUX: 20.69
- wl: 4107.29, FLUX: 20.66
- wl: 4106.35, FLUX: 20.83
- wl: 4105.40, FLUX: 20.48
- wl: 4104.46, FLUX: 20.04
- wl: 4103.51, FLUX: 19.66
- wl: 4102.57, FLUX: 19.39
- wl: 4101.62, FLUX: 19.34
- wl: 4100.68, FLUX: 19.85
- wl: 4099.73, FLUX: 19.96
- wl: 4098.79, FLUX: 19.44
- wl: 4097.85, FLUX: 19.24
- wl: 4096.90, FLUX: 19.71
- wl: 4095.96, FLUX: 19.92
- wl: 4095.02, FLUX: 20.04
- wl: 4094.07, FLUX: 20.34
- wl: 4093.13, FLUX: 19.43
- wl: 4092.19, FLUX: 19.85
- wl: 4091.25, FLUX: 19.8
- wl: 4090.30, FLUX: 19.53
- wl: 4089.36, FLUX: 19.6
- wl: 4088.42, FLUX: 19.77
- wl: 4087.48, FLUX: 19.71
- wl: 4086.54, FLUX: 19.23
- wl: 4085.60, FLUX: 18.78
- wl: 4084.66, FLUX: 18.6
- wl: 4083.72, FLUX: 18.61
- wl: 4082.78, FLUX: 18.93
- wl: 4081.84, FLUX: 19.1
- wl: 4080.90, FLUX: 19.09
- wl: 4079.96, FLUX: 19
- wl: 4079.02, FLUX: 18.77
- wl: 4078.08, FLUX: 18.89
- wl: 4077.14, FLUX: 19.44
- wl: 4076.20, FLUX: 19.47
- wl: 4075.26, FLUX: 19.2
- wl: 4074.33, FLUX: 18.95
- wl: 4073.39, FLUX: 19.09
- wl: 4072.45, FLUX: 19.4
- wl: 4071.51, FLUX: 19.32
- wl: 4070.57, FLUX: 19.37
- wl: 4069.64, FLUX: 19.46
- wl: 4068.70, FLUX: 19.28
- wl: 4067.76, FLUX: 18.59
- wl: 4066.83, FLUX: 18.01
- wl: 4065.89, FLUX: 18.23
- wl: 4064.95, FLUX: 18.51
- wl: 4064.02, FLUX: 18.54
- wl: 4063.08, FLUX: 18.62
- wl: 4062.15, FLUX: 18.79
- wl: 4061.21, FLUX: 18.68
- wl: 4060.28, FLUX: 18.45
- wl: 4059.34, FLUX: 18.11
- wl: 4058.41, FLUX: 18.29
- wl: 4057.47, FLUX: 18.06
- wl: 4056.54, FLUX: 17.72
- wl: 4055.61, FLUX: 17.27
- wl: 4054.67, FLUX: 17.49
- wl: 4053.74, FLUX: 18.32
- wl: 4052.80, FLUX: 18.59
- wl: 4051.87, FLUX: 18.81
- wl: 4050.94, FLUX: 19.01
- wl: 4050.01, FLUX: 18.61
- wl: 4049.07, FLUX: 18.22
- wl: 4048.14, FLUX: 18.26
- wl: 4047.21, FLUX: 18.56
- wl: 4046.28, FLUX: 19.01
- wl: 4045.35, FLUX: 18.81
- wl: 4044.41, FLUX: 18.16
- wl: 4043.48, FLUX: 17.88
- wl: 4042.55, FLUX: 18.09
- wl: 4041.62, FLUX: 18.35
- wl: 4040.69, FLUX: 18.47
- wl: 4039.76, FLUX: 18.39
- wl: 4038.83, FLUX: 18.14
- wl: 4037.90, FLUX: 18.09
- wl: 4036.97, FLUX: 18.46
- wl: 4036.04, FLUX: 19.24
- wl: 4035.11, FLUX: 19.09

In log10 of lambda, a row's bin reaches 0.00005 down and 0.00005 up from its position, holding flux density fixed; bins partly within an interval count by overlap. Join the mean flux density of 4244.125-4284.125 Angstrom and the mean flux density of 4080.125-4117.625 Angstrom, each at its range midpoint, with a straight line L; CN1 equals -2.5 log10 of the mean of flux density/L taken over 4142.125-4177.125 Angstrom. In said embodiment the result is 0.08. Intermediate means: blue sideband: 19.8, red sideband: 17.9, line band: 17.8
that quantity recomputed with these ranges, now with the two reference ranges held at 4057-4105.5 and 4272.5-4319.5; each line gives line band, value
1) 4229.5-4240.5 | 0.05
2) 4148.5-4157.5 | 0.09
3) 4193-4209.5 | 0.11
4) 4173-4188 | 0.07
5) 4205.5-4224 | 0.10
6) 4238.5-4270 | 0.05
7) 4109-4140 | -0.01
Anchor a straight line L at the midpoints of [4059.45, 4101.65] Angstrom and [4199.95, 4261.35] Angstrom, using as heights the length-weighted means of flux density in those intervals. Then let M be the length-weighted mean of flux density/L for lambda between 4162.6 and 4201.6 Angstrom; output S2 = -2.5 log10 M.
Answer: 0.03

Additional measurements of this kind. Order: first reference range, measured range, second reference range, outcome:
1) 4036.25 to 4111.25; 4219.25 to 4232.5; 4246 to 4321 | 0.08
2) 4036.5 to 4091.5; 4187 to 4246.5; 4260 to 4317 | 0.07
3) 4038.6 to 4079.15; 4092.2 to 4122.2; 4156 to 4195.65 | -0.10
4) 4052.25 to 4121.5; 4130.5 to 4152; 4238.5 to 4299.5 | 0.03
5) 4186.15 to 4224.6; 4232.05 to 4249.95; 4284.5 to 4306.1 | 0.00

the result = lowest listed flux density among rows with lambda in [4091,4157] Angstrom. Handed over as 16.77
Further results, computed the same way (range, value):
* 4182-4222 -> 16.49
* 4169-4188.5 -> 16.91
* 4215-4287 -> 16.37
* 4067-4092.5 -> 18.59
